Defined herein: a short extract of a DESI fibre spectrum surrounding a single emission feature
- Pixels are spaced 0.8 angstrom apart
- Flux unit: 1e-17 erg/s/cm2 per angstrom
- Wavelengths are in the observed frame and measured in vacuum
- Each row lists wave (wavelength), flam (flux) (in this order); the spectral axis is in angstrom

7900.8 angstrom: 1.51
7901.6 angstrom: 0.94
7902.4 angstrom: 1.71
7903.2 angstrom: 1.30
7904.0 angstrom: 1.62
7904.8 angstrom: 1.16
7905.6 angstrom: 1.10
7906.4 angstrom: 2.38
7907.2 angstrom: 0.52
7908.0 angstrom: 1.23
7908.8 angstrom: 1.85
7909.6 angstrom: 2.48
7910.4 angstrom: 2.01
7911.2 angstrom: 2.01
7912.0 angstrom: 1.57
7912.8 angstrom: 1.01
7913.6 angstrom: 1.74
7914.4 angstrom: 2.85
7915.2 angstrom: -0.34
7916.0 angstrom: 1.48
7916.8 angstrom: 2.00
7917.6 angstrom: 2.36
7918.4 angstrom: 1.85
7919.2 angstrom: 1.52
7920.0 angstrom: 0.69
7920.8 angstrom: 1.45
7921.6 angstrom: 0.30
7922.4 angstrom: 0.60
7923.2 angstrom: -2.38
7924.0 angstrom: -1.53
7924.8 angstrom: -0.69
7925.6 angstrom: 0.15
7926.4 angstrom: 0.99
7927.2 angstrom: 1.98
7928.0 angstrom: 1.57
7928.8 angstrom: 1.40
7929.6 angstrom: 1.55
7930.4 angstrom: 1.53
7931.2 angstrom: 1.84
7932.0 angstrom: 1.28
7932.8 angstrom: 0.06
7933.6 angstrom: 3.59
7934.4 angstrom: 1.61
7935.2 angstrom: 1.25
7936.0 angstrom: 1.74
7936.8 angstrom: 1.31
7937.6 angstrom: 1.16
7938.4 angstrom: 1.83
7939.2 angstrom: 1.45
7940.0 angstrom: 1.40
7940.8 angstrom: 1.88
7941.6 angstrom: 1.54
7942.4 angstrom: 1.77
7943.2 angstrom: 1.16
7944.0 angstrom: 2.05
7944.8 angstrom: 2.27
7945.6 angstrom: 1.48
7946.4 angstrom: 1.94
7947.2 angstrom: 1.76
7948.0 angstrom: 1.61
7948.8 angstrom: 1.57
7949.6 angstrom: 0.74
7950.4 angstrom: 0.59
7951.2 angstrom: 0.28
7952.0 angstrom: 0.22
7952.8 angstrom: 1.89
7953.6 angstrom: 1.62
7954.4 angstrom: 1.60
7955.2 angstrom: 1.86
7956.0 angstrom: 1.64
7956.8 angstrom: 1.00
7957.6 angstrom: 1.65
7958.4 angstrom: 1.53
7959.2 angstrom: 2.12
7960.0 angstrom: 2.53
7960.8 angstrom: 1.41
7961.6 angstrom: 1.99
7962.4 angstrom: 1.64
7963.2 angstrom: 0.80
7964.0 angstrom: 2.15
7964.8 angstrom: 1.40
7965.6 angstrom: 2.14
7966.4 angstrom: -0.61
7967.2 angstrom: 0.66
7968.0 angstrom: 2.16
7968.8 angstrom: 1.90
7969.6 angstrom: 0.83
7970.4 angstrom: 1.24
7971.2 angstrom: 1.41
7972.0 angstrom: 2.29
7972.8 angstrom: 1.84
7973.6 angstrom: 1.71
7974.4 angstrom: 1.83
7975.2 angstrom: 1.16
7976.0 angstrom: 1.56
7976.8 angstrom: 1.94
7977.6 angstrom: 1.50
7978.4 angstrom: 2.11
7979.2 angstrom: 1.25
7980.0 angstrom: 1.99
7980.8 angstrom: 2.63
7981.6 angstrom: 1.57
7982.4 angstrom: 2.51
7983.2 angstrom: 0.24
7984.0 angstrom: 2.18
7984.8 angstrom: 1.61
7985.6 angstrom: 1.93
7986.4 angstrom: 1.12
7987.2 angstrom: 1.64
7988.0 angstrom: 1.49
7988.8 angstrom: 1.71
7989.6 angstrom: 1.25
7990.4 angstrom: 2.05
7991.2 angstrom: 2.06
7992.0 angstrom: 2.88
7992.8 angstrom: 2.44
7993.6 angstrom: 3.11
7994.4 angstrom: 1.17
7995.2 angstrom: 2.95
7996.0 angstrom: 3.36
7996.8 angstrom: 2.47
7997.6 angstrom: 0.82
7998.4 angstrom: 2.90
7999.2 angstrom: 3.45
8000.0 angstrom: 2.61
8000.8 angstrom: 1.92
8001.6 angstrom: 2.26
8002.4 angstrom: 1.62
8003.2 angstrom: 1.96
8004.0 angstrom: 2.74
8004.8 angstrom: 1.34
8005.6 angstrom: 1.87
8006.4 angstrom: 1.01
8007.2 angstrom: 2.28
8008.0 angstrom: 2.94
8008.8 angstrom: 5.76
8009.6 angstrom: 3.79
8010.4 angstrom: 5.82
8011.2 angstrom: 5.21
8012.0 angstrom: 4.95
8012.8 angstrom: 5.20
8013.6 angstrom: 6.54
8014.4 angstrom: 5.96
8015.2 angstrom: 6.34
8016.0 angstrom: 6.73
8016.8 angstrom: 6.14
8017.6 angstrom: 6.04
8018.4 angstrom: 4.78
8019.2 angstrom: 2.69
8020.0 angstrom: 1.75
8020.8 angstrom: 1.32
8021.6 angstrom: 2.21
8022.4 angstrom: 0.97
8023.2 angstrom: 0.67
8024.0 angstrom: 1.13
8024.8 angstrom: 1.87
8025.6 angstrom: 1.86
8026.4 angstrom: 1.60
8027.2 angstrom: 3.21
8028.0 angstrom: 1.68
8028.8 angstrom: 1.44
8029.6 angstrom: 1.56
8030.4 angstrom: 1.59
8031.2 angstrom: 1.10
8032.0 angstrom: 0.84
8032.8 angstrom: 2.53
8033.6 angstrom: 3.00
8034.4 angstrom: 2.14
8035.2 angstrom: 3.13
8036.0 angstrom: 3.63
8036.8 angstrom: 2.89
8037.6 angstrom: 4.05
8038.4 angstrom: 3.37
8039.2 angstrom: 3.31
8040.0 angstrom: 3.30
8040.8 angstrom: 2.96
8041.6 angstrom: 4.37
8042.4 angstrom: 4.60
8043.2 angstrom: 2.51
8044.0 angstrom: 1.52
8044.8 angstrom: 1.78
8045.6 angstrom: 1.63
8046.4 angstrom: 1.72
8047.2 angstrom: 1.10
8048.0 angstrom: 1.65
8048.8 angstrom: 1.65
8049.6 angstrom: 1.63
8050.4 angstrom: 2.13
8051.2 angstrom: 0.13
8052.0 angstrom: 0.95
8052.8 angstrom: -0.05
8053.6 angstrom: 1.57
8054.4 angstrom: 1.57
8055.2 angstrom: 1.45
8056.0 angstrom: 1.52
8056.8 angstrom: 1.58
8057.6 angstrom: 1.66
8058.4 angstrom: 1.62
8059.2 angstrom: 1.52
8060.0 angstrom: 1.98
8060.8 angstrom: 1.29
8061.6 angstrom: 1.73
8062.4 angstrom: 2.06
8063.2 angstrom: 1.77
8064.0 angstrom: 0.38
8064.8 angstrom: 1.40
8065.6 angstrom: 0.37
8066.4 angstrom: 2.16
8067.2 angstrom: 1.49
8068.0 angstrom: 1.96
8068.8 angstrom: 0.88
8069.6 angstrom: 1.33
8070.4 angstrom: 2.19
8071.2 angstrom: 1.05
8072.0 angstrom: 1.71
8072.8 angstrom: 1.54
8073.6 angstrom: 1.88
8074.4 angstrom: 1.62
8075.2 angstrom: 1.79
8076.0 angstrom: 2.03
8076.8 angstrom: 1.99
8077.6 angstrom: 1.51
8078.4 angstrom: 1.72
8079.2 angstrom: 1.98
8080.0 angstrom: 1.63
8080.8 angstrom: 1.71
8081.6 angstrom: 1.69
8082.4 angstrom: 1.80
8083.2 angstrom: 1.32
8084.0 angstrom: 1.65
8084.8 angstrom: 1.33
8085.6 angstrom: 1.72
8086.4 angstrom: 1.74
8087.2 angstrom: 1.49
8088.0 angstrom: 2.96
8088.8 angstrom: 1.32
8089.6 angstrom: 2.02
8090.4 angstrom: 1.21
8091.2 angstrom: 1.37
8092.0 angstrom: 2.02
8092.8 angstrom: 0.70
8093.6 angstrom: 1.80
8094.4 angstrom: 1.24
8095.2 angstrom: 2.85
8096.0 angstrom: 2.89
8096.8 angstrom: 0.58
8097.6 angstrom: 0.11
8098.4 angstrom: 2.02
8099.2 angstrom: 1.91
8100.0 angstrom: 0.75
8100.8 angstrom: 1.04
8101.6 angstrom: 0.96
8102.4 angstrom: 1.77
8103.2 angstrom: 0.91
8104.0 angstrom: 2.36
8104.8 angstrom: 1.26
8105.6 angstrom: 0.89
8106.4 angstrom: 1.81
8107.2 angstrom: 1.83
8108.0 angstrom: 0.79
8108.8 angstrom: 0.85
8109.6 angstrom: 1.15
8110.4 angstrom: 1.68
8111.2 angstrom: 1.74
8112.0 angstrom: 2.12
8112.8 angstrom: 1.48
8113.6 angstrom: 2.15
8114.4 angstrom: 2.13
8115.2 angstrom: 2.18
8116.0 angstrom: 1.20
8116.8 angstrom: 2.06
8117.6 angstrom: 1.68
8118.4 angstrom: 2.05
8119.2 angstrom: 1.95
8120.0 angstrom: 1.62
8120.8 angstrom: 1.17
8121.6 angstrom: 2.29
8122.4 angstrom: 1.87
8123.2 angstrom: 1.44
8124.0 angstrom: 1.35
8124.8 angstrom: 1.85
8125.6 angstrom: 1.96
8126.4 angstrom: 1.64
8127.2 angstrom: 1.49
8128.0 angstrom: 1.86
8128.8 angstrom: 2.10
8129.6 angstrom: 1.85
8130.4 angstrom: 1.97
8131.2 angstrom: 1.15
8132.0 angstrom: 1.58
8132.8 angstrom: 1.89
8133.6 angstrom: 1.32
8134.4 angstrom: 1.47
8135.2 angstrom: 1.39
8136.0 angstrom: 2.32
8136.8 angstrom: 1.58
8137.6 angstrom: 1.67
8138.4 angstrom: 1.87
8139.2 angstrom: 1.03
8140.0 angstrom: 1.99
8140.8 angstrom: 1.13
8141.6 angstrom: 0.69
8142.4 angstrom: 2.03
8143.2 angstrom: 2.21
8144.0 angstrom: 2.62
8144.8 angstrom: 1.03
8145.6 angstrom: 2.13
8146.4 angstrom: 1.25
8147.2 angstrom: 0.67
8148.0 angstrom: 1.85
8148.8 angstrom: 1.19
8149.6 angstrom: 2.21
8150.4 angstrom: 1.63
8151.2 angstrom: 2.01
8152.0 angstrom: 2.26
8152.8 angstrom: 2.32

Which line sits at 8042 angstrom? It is [N II] 6583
